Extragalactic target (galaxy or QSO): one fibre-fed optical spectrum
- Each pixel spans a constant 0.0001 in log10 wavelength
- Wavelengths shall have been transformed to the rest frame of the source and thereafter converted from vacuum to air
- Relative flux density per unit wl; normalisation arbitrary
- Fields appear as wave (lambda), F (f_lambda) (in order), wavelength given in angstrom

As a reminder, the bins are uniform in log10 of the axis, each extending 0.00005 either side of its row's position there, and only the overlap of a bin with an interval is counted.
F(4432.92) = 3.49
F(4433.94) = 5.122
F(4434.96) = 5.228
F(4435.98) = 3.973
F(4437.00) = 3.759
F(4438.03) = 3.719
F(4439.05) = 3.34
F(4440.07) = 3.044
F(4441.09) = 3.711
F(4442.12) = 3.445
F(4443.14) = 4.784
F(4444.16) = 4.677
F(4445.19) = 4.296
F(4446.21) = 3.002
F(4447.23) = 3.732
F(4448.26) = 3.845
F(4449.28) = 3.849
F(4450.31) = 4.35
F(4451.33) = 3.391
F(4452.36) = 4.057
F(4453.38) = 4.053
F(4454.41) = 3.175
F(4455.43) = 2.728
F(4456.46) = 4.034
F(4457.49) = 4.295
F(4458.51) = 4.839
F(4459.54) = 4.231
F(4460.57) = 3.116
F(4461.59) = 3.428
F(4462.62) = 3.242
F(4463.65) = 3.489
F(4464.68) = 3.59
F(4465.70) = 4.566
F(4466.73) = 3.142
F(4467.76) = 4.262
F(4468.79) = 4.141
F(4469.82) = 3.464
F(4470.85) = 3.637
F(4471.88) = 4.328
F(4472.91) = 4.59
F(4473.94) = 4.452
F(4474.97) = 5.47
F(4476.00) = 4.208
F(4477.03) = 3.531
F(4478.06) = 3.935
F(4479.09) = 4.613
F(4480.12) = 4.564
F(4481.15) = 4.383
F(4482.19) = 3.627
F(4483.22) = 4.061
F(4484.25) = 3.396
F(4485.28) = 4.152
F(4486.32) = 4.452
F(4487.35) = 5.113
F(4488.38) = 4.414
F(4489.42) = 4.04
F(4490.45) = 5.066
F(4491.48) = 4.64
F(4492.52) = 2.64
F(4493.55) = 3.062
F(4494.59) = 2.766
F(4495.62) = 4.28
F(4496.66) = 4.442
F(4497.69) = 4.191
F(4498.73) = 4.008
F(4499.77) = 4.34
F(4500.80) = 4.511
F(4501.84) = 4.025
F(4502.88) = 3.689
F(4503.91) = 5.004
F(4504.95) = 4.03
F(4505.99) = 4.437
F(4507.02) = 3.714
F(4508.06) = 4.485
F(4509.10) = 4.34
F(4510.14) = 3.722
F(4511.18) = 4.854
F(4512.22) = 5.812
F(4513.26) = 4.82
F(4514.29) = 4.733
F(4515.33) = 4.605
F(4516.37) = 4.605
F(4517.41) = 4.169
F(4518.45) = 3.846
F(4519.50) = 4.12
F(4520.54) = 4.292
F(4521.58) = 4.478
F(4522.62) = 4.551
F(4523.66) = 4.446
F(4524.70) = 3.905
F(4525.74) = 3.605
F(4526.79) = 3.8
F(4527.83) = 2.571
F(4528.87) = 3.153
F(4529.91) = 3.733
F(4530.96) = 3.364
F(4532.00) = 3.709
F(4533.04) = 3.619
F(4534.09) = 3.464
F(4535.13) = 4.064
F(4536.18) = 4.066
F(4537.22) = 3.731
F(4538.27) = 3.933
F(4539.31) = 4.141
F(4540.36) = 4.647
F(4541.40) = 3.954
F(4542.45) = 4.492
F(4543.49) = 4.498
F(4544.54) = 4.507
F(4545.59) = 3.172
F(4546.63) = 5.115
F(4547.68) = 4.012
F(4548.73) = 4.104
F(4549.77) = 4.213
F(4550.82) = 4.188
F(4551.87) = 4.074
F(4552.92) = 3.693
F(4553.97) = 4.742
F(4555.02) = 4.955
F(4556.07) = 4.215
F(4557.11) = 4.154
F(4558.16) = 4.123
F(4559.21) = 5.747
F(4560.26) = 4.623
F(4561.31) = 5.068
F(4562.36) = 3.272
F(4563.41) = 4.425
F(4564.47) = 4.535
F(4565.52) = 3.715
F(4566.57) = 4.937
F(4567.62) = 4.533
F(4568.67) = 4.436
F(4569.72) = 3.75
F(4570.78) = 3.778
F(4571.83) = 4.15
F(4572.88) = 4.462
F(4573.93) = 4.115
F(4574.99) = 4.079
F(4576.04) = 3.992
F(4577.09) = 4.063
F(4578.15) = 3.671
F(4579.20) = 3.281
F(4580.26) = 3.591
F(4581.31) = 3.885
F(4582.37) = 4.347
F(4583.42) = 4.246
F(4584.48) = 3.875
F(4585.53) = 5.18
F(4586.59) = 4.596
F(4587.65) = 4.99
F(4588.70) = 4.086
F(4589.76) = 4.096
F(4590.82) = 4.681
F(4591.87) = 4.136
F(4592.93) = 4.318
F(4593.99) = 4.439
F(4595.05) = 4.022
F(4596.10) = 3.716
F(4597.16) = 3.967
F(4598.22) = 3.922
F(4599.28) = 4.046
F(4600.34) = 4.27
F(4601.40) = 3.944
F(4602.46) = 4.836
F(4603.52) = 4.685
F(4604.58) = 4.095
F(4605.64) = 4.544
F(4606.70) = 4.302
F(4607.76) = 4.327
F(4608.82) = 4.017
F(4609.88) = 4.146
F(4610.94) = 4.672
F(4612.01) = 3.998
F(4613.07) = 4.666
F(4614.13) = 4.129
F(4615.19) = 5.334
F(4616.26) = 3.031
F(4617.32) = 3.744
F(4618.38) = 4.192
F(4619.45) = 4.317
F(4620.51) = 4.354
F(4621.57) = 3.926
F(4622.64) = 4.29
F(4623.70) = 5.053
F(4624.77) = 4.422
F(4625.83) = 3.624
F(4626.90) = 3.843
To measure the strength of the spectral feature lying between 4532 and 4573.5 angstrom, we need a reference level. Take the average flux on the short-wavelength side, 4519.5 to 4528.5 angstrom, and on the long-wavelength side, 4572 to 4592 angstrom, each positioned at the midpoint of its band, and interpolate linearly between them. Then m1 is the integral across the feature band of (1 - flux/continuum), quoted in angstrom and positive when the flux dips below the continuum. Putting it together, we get -1.7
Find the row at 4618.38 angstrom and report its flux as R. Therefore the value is 4.192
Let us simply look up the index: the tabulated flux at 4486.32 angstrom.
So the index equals 4.452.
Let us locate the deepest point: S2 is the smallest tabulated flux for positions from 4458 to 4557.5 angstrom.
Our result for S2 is 2.571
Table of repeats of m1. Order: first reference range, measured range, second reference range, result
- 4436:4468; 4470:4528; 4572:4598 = -4.45 angstrom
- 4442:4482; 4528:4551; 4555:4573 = 1.63 angstrom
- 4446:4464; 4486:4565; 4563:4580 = -4.56 angstrom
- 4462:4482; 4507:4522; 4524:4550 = -1.89 angstrom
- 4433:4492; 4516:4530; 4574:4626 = 0.55 angstrom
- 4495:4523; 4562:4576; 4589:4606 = 0.32 angstrom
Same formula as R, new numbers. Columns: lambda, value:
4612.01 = 3.998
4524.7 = 3.905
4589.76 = 4.096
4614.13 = 4.129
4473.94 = 4.452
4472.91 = 4.59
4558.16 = 4.123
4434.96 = 5.228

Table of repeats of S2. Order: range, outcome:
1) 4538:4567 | 3.172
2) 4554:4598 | 3.272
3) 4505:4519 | 3.714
